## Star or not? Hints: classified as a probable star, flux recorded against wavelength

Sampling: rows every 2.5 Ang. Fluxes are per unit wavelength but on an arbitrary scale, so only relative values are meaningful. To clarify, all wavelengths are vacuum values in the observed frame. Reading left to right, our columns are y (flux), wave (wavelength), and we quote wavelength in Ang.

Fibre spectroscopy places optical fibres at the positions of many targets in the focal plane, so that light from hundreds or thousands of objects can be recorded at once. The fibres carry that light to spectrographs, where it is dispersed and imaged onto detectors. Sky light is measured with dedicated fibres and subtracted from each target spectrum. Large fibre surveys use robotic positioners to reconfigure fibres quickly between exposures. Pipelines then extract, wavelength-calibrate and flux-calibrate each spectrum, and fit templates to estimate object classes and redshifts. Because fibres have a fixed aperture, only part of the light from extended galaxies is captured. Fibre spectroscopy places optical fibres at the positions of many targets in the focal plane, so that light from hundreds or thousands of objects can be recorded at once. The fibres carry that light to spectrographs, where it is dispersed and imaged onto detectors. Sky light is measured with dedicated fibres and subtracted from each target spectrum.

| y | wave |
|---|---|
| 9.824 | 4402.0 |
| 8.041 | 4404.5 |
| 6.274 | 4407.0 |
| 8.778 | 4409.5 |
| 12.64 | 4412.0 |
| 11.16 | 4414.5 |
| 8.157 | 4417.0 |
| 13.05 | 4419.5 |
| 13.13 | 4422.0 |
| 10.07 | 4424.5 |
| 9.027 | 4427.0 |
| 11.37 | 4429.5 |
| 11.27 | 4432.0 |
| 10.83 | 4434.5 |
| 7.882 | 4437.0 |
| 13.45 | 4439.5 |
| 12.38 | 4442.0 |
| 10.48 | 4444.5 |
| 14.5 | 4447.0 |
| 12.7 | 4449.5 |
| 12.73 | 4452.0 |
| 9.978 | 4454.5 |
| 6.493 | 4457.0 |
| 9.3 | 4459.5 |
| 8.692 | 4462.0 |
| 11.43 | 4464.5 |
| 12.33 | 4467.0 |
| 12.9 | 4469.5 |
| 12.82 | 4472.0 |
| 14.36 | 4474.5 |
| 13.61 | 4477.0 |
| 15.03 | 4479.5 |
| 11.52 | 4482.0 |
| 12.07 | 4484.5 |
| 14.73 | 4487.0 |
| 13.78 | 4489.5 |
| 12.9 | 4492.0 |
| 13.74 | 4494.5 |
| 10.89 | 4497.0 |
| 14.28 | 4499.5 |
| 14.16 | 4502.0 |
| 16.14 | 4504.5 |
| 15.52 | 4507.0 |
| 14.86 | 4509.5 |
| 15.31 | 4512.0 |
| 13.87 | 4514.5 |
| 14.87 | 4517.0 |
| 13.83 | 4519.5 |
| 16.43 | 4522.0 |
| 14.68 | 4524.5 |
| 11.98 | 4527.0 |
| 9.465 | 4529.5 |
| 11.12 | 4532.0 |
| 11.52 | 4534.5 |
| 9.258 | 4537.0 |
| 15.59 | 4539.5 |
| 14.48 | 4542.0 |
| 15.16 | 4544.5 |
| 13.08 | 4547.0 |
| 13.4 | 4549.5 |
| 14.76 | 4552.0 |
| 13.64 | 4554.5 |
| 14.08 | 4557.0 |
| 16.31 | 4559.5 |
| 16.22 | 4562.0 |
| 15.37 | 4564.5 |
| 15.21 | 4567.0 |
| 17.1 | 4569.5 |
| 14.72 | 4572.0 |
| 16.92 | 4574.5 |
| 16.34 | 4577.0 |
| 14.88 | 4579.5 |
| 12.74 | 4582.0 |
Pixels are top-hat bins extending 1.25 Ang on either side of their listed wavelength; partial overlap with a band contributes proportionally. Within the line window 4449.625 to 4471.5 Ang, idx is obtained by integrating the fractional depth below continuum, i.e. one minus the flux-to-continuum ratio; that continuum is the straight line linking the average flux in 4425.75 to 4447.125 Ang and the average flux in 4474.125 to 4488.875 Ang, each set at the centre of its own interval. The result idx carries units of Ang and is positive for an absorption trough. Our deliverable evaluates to 3.0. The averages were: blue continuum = 11.1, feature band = 10.7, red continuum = 13.5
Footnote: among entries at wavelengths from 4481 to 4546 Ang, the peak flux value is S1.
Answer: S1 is 16.43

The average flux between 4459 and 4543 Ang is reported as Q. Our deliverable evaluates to 13.2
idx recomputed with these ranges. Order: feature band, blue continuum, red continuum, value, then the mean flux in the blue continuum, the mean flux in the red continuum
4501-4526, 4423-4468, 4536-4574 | -3.33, 10.8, 14.6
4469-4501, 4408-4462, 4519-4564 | -3.01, 10.8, 13.6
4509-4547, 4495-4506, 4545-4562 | 1.88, 13.9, 14.4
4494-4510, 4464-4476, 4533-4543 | -1.84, 12.9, 12.6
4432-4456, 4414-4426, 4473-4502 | 0.62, 11.1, 13.4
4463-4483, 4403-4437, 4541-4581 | -1.53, 10.2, 15.1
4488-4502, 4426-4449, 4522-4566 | -0.75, 11.3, 13.6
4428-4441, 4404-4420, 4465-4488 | -0.08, 9.65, 13.2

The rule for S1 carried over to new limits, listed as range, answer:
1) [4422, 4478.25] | 14.5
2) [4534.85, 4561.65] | 16.31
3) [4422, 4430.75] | 13.13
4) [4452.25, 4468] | 12.33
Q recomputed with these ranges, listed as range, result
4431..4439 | 10.3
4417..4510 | 12.2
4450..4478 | 11.3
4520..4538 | 12.2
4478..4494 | 13.4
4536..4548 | 13.6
